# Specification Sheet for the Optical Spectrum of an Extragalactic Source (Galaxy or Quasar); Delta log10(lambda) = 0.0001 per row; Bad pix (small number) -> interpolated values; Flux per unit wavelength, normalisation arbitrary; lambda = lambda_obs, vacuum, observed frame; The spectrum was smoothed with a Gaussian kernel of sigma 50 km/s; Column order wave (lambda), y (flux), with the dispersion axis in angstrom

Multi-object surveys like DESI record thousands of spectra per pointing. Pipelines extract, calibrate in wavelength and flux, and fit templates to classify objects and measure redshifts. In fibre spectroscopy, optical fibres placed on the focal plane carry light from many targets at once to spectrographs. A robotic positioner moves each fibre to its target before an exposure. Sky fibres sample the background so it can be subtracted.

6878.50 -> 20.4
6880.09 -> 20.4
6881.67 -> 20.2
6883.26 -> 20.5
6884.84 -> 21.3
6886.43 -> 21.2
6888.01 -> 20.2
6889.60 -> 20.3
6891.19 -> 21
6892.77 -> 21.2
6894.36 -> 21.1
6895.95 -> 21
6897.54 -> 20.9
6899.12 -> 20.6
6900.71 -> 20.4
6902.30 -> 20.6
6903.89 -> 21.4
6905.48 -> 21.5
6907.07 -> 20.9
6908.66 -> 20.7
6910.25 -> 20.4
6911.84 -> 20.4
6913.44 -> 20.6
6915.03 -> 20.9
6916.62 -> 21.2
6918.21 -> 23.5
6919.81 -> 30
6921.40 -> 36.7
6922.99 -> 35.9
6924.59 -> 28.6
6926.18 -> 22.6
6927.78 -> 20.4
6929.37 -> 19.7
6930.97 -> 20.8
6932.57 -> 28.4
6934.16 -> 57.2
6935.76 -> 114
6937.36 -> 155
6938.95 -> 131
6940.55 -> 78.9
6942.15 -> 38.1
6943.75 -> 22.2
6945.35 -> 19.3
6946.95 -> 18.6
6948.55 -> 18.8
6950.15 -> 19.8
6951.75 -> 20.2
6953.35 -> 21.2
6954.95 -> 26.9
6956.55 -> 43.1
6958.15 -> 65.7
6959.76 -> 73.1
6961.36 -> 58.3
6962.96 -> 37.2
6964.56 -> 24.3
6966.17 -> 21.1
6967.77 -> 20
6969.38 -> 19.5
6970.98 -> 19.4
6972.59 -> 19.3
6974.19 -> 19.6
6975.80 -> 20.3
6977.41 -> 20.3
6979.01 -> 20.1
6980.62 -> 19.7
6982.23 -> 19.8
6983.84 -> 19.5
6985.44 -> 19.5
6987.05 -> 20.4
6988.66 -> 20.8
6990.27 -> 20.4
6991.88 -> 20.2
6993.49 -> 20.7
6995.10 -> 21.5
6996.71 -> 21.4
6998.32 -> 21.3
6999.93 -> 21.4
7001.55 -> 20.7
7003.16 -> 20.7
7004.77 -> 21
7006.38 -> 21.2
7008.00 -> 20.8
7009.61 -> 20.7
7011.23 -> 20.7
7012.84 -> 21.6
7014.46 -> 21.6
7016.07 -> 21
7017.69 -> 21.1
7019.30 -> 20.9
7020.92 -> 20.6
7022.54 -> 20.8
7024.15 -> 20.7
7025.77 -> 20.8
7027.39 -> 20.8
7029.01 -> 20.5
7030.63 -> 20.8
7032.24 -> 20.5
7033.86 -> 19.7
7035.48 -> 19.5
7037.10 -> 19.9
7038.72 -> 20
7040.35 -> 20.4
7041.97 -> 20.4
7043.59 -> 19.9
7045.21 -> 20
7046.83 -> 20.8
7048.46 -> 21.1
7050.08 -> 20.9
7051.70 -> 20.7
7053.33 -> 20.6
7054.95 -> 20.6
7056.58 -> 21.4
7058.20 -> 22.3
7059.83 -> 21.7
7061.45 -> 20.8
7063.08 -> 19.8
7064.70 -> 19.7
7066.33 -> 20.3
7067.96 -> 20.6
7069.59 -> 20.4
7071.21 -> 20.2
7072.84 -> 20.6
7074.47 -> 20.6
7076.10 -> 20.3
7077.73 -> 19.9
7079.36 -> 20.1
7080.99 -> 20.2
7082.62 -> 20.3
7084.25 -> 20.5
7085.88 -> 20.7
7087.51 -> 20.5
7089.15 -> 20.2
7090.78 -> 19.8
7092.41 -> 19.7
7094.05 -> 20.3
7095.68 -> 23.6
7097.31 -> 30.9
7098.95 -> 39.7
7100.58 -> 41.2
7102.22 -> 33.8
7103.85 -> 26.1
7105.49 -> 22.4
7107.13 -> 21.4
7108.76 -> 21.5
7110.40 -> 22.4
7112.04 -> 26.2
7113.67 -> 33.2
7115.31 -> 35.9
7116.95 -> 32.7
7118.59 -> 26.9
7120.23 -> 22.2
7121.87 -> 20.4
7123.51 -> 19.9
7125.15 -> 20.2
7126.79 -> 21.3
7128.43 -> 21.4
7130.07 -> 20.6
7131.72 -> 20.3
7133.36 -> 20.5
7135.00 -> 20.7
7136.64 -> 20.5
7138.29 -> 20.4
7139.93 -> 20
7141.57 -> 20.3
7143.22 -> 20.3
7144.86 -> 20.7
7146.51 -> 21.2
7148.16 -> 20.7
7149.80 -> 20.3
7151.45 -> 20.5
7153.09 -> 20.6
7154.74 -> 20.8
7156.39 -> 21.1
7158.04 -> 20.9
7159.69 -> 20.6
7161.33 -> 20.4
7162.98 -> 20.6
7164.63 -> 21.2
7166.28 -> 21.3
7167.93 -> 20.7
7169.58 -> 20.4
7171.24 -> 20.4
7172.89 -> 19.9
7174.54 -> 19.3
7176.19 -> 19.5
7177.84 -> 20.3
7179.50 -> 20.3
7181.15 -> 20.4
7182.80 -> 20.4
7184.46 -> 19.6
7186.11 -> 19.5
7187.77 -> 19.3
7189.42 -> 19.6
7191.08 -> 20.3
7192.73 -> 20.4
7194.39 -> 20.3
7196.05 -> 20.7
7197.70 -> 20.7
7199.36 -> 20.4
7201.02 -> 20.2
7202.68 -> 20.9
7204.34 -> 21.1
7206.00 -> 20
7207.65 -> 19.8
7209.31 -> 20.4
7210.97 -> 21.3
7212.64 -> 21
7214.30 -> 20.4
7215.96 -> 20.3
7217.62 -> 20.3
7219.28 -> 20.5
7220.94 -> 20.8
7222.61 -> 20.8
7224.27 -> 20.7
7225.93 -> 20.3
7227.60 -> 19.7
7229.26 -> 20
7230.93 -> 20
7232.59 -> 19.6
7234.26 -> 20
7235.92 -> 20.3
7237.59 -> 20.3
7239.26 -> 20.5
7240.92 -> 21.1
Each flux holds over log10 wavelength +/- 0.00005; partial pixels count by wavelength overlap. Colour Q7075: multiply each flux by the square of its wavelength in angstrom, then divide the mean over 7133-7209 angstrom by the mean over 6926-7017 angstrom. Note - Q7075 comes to 0.7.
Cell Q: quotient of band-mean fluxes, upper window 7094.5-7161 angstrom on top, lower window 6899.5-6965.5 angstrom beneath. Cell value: 0.64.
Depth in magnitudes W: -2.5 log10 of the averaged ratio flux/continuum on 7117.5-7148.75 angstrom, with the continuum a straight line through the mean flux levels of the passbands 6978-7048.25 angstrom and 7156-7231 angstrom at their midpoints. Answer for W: -0.033 mag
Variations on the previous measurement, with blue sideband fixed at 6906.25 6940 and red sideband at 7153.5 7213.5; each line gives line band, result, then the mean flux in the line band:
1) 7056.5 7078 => 0.40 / 20.6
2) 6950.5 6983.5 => 0.29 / 29.2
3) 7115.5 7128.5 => 0.07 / 23.8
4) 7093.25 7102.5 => -0.15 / 31.5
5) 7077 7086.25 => 0.38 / 20.3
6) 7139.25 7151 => 0.15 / 20.5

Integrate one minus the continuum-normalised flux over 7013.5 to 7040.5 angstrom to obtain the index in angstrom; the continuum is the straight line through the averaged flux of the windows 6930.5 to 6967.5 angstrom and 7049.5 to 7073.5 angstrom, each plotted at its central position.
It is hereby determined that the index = 7.9 angstrom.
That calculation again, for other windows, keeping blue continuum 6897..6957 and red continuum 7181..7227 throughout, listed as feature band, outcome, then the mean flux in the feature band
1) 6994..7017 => 7.2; 21.1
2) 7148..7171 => 2.0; 20.7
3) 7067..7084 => 4.2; 20.3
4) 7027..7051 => 7.1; 20.3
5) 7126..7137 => 1.5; 20.8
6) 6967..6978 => 4.3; 19.7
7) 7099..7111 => -1.1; 27.9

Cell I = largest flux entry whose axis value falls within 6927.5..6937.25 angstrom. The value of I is 114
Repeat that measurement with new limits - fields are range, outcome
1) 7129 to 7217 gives 21.3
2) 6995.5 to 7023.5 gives 21.6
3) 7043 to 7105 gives 41.2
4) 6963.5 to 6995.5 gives 24.3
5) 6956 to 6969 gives 73.1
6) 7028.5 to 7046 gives 20.8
